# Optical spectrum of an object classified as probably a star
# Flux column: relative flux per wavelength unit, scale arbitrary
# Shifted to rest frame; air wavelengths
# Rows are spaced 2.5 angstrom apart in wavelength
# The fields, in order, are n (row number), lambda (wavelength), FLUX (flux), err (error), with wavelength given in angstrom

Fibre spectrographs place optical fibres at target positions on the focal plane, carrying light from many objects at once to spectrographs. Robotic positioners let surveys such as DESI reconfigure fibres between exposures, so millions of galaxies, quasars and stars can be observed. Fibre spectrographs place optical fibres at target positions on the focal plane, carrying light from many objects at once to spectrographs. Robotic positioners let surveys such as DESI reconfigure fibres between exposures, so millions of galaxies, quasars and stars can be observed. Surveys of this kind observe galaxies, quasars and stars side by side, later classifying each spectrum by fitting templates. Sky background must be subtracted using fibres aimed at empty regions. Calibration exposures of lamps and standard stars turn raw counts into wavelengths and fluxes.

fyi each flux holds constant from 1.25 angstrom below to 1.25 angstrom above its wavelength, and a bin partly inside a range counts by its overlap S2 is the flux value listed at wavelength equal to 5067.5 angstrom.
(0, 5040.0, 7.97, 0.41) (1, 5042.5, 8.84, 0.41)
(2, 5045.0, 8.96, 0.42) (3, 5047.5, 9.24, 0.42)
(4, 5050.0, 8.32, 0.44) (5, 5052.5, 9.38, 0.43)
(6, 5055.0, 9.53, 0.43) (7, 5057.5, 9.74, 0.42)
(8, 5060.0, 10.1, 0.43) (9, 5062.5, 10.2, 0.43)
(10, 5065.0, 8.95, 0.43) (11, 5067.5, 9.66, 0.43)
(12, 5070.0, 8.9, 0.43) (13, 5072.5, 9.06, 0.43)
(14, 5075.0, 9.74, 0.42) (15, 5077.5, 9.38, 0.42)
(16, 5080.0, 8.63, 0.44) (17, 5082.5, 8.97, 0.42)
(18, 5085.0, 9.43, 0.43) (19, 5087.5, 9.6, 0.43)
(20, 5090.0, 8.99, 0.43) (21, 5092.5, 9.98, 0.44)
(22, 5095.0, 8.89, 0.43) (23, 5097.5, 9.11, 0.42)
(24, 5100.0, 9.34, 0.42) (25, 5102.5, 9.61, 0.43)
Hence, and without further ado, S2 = 9.66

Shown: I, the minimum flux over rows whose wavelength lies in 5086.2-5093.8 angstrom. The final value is 8.99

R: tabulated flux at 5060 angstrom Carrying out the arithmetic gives 10.1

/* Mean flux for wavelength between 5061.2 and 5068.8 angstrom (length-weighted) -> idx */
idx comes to 9.6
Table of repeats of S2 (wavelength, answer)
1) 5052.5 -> 9.38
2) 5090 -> 8.99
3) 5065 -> 8.95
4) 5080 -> 8.63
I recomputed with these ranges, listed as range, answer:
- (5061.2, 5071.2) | 8.9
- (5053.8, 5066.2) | 8.95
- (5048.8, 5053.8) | 8.32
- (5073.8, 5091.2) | 8.63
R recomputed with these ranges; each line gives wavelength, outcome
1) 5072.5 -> 9.06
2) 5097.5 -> 9.11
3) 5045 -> 8.96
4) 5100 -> 9.34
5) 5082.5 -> 8.97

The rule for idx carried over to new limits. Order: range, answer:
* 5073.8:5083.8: 9.18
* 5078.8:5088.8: 9.16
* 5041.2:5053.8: 8.95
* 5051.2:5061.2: 9.68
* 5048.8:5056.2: 9.08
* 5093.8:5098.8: 9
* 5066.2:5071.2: 9.28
